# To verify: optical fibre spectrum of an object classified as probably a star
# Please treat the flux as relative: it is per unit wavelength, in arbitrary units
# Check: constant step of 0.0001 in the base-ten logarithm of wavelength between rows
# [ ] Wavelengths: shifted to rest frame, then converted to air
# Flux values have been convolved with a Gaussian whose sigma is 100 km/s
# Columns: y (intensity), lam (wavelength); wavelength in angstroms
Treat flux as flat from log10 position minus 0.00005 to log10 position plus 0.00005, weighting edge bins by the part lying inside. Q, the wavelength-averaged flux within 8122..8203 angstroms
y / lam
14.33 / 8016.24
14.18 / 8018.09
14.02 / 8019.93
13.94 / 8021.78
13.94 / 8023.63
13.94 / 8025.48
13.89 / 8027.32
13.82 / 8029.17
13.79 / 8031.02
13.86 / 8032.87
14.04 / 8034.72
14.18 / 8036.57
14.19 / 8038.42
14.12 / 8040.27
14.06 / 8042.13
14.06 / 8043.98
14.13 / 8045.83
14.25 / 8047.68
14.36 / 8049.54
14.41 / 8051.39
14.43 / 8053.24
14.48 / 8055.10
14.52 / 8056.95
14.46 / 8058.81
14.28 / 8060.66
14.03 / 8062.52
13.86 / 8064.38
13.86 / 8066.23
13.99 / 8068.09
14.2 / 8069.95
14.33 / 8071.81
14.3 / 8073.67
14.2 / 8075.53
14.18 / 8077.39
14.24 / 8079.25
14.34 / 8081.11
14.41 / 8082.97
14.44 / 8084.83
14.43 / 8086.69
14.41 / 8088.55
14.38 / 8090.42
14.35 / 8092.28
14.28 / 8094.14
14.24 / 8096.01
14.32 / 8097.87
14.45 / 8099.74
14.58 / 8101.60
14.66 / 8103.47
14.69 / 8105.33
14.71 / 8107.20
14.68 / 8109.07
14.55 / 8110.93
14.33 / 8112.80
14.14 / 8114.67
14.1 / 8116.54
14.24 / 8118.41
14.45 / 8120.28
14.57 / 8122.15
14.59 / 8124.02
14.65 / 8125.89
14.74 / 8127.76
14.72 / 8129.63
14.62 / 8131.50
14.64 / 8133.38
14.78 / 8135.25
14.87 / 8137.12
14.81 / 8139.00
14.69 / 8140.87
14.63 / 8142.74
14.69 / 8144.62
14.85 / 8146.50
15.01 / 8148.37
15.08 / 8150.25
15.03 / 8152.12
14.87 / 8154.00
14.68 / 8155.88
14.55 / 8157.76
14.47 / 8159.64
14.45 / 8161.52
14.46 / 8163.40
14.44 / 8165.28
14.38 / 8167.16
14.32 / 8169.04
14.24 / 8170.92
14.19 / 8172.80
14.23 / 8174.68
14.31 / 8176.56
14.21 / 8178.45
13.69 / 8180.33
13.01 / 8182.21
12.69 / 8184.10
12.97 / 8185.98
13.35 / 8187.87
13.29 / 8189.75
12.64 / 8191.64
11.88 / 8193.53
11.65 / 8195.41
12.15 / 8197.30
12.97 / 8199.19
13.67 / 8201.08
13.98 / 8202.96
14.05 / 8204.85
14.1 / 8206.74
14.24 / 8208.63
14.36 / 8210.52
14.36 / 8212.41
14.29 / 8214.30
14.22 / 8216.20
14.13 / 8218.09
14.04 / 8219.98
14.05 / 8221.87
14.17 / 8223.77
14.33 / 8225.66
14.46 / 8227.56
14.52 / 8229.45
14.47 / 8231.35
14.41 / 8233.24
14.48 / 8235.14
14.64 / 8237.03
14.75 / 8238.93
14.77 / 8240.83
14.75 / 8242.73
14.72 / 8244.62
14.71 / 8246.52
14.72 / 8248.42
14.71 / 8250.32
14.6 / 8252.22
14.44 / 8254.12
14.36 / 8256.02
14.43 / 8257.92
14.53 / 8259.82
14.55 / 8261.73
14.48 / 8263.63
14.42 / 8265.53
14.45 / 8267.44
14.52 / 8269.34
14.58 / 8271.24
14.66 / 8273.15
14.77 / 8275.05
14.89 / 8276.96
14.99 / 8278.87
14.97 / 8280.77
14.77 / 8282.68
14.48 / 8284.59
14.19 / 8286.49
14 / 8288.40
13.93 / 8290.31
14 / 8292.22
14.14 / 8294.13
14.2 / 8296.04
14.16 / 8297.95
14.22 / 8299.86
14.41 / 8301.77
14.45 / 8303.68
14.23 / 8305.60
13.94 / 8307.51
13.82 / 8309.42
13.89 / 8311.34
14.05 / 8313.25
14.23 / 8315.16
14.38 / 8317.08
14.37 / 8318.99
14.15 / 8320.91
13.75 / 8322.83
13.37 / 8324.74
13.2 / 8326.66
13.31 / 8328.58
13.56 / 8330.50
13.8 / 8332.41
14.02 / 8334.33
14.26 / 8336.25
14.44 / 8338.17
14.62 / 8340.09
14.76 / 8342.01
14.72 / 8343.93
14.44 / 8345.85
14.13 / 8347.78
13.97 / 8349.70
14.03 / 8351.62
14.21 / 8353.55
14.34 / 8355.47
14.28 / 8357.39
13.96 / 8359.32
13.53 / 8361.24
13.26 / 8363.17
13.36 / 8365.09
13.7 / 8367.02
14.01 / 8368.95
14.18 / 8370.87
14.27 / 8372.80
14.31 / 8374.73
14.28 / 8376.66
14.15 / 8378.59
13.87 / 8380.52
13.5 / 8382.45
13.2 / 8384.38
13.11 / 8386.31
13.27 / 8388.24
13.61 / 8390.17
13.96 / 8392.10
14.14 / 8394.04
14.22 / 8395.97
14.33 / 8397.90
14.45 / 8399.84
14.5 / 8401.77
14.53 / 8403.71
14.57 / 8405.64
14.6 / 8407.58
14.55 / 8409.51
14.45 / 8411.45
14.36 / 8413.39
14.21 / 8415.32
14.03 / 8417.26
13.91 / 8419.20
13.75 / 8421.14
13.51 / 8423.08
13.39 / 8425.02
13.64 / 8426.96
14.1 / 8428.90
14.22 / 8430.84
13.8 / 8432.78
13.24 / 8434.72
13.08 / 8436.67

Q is 14.1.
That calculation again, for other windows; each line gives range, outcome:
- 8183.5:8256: 14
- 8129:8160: 14.8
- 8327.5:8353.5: 14.2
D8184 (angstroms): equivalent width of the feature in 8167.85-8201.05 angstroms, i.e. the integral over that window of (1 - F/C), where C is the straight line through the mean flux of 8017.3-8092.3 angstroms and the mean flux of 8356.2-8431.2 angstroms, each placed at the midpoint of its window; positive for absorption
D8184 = 1.9 angstroms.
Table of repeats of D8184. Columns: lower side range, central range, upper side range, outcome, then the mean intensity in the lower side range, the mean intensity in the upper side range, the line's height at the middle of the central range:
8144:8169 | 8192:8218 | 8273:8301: 1.9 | 14.7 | 14.4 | 14.6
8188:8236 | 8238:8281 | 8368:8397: -2.6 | 13.8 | 13.9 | 13.8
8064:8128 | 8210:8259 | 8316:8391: -1.1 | 14.4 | 13.9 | 14.1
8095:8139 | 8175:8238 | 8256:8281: 3.6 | 14.5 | 14.6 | 14.6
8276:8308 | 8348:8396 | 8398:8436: 1.1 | 14.4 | 14.1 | 14.2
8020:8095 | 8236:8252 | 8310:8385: -0.7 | 14.2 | 14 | 14.1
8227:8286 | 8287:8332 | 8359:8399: 0.9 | 14.6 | 13.8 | 14.3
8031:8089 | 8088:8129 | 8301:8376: -0.8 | 14.2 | 14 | 14.2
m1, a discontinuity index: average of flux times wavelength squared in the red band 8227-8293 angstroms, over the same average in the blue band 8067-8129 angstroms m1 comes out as 1.1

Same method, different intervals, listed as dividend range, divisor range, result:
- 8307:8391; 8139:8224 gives 1.04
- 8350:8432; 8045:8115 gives 1.05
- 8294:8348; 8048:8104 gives 1.05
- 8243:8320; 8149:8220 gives 1.06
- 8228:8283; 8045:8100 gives 1.07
